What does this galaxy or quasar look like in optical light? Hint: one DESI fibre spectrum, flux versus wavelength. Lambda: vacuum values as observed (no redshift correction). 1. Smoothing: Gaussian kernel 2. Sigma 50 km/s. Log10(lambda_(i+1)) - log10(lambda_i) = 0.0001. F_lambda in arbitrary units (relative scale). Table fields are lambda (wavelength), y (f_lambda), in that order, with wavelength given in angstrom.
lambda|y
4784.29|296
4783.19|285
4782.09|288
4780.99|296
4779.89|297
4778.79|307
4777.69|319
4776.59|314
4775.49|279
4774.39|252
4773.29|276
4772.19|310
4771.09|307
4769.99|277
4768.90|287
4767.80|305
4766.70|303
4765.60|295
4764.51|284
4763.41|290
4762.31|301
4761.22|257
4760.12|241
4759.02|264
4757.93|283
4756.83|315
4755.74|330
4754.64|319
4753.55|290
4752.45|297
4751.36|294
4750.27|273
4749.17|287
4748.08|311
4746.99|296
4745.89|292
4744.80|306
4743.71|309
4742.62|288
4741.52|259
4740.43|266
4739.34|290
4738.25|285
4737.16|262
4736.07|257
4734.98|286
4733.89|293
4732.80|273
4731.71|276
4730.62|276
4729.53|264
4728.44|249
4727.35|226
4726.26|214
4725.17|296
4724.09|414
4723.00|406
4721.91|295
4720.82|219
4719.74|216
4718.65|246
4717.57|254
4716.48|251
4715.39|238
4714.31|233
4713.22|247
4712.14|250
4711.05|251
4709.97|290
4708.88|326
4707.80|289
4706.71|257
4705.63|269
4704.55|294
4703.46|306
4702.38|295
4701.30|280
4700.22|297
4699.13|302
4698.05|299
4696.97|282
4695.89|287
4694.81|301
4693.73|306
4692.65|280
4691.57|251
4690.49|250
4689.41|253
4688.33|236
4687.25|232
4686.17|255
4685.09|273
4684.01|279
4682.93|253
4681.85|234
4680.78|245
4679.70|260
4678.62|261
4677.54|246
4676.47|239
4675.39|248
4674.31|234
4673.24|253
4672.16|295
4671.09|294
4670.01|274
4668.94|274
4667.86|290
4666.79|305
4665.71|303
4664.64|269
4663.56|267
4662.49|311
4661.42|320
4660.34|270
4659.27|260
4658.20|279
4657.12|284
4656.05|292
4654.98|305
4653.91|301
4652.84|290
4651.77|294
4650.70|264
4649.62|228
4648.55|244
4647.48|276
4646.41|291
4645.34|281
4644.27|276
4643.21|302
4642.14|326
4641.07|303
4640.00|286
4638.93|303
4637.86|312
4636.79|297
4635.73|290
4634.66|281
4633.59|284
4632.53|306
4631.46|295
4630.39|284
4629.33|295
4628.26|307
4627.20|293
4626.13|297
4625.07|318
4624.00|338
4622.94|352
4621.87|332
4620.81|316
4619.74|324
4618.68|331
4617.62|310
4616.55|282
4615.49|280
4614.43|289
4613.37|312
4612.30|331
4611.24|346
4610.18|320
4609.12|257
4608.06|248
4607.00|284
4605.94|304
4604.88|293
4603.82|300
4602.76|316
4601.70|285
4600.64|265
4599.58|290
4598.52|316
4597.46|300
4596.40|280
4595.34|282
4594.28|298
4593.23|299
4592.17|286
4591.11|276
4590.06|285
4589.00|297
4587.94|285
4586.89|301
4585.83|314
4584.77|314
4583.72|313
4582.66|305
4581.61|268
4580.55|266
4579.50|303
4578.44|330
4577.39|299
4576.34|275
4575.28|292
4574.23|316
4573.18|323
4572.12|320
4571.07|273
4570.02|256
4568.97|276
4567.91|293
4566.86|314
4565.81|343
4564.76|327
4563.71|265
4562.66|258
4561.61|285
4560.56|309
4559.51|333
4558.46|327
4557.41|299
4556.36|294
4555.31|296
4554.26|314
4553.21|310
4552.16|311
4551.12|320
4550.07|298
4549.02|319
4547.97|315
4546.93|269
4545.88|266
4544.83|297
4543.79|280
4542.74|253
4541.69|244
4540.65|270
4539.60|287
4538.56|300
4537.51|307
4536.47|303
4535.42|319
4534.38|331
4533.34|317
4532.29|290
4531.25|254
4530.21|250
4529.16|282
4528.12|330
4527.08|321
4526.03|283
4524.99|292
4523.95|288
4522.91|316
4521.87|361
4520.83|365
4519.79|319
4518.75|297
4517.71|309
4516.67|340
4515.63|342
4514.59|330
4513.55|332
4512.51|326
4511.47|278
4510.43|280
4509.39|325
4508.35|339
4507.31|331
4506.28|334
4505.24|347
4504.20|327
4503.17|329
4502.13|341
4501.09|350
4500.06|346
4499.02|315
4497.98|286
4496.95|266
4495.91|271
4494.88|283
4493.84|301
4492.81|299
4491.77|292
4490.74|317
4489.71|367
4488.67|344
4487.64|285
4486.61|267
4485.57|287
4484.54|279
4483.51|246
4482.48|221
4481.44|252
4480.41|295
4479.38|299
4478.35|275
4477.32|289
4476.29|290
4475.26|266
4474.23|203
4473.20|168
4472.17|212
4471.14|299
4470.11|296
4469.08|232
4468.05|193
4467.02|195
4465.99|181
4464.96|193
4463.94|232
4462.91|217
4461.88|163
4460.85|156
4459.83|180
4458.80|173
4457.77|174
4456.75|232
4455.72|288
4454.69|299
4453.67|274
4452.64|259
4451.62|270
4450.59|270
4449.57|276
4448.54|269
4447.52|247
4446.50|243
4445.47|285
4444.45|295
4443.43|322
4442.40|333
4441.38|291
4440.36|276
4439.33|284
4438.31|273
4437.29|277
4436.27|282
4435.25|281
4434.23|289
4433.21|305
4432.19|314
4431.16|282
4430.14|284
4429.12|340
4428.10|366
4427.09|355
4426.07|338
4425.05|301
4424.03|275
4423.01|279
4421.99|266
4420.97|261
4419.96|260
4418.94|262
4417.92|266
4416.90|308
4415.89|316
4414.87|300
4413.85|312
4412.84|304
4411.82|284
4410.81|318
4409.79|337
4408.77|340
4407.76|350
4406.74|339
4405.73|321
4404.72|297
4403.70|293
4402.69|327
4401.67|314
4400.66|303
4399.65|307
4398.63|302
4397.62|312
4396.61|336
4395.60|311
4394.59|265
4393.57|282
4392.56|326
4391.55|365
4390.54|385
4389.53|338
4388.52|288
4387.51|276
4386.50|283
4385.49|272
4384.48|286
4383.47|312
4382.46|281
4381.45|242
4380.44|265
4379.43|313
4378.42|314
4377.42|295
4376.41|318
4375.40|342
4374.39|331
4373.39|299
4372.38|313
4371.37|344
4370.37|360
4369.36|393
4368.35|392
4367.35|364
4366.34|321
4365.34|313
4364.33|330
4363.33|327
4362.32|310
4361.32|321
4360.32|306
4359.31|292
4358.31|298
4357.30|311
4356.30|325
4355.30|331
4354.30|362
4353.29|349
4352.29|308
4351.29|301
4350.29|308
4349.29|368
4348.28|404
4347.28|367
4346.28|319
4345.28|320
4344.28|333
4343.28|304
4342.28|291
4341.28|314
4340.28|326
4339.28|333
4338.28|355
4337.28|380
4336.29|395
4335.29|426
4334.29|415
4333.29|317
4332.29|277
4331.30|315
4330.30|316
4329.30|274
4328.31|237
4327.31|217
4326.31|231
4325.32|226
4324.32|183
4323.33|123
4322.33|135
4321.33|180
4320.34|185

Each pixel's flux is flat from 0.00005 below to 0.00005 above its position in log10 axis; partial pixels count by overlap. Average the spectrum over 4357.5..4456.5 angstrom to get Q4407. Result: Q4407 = 304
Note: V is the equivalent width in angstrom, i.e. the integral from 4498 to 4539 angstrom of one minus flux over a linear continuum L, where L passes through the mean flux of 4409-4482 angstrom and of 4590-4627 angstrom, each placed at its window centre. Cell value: -4.8 angstrom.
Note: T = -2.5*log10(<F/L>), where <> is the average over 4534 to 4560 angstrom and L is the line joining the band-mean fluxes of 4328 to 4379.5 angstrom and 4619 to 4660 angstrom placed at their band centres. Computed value 0.03 mag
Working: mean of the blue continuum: 331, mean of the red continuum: 295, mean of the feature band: 298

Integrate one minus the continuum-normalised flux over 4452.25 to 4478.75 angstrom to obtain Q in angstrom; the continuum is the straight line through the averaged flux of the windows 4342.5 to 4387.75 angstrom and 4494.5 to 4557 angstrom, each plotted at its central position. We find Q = 7.1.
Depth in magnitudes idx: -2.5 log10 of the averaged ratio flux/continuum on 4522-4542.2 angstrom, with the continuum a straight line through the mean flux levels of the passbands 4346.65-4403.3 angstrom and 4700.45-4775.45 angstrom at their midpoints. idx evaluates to 0.03 mag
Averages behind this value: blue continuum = 320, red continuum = 282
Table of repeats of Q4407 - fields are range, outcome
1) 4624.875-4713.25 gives 280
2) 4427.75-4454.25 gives 287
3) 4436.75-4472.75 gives 247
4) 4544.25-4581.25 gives 300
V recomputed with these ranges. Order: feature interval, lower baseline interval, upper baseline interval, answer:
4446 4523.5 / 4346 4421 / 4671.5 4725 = 5.9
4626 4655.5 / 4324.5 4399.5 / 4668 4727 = -1.1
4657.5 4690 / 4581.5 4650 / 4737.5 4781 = 3.1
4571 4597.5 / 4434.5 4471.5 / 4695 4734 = -3.3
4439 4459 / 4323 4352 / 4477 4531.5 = 2.5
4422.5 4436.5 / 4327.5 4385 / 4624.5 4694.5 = 0.3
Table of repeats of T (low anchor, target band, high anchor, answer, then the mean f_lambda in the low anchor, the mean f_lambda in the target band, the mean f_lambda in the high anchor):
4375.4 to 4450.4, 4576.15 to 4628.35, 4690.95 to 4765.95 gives -0.042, 300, 300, 281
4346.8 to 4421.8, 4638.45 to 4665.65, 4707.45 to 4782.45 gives 0.024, 316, 285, 283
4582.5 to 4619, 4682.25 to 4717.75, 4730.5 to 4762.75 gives 0.069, 297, 272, 286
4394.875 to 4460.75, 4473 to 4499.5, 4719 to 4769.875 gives 0.032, 290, 281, 285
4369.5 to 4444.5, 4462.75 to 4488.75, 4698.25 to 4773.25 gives 0.202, 306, 250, 283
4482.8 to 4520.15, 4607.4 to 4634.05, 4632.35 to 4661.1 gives -0.056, 311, 306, 286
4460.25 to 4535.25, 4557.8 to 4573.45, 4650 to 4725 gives -0.063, 287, 300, 276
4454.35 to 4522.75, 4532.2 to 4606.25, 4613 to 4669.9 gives -0.035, 279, 297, 294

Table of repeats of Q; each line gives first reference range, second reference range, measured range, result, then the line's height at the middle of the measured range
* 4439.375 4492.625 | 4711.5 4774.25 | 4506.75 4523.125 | -4.0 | 261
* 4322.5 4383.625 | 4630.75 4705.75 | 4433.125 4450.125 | 1.2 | 305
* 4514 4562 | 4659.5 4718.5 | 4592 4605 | -0.1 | 290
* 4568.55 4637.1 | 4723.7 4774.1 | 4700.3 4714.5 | 0.6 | 289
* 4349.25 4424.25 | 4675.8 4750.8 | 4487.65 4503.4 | -0.7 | 299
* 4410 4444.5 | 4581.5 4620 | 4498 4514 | -1.5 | 297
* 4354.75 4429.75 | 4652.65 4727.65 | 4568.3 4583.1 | -0.2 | 289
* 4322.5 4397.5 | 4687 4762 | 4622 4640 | -1.0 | 288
